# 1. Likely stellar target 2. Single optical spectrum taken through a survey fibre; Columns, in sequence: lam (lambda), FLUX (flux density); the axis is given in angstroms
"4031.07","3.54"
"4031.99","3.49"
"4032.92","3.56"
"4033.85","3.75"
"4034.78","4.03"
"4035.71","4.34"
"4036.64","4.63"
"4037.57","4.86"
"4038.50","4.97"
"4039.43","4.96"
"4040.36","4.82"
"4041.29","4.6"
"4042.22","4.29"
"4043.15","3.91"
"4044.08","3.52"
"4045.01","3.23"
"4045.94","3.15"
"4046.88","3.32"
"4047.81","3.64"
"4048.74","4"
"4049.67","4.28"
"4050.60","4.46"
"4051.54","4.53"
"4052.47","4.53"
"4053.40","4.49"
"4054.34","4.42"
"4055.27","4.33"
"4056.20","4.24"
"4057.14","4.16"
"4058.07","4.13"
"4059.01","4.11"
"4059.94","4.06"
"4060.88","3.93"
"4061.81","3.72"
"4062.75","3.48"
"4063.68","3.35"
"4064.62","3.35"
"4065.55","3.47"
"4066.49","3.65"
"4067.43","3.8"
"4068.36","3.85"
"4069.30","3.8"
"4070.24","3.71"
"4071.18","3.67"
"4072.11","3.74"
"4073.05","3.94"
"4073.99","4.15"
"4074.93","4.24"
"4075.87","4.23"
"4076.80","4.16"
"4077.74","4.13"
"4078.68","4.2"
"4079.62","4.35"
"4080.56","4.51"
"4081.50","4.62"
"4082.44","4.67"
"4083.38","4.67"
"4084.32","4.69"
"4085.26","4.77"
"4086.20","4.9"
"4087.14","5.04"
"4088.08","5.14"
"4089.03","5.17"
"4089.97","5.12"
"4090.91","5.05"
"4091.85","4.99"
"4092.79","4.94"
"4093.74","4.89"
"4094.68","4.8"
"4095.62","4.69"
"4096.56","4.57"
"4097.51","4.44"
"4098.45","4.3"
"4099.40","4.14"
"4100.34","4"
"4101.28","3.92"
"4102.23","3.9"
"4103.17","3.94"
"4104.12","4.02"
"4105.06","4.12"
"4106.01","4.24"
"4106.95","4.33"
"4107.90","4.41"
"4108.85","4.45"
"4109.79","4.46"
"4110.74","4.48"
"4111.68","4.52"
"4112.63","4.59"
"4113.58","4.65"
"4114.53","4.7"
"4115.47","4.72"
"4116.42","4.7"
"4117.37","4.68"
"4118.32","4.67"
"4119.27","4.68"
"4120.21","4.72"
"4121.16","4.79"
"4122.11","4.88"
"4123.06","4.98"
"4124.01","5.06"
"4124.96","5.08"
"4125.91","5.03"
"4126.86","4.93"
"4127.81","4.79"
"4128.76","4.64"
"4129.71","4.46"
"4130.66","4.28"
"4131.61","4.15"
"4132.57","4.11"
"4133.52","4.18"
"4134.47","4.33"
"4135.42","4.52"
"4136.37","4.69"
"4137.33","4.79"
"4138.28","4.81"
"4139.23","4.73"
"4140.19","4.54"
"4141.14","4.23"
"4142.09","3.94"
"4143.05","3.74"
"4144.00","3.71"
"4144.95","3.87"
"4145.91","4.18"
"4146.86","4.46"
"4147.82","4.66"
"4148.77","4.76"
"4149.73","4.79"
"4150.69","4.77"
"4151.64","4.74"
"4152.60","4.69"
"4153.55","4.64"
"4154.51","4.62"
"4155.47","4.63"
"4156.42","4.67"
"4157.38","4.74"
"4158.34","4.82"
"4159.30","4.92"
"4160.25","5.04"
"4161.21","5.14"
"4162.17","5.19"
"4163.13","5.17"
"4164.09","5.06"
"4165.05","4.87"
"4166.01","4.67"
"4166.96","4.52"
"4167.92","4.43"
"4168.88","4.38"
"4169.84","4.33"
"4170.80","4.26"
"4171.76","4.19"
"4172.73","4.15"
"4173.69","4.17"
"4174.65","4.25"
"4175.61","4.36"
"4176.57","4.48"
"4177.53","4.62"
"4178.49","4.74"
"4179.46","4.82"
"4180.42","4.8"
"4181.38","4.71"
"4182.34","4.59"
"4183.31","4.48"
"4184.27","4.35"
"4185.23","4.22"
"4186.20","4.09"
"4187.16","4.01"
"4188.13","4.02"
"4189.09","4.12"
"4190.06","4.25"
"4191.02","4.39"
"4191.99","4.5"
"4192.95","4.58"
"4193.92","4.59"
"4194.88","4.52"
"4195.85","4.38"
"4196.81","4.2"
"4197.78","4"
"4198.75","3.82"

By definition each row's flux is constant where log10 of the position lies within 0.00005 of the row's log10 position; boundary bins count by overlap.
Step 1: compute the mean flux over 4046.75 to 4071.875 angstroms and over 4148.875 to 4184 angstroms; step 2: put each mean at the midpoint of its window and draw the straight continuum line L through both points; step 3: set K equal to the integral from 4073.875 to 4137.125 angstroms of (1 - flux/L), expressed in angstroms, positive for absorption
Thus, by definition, -4.6 angstroms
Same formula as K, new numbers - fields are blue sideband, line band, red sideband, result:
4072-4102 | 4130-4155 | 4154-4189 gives 0.74 angstroms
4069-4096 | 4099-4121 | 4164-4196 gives 0.47 angstroms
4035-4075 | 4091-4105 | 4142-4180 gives -0.51 angstroms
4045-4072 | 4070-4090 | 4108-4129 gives -1.12 angstroms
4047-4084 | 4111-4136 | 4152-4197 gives -1.89 angstroms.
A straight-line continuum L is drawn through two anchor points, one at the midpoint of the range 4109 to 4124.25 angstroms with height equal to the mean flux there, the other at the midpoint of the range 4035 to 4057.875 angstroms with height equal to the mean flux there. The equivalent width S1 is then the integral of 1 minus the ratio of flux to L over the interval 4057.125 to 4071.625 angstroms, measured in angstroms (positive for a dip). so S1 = 2.0 angstroms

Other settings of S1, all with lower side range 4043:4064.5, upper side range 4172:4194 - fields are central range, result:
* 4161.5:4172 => -0.8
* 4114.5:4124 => -1.4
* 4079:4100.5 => -3.4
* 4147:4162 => -1.7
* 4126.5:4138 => -0.7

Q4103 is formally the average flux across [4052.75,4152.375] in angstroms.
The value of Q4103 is 4.4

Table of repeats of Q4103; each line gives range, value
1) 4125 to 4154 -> 4.48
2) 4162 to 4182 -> 4.57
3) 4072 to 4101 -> 4.56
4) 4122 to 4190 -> 4.54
